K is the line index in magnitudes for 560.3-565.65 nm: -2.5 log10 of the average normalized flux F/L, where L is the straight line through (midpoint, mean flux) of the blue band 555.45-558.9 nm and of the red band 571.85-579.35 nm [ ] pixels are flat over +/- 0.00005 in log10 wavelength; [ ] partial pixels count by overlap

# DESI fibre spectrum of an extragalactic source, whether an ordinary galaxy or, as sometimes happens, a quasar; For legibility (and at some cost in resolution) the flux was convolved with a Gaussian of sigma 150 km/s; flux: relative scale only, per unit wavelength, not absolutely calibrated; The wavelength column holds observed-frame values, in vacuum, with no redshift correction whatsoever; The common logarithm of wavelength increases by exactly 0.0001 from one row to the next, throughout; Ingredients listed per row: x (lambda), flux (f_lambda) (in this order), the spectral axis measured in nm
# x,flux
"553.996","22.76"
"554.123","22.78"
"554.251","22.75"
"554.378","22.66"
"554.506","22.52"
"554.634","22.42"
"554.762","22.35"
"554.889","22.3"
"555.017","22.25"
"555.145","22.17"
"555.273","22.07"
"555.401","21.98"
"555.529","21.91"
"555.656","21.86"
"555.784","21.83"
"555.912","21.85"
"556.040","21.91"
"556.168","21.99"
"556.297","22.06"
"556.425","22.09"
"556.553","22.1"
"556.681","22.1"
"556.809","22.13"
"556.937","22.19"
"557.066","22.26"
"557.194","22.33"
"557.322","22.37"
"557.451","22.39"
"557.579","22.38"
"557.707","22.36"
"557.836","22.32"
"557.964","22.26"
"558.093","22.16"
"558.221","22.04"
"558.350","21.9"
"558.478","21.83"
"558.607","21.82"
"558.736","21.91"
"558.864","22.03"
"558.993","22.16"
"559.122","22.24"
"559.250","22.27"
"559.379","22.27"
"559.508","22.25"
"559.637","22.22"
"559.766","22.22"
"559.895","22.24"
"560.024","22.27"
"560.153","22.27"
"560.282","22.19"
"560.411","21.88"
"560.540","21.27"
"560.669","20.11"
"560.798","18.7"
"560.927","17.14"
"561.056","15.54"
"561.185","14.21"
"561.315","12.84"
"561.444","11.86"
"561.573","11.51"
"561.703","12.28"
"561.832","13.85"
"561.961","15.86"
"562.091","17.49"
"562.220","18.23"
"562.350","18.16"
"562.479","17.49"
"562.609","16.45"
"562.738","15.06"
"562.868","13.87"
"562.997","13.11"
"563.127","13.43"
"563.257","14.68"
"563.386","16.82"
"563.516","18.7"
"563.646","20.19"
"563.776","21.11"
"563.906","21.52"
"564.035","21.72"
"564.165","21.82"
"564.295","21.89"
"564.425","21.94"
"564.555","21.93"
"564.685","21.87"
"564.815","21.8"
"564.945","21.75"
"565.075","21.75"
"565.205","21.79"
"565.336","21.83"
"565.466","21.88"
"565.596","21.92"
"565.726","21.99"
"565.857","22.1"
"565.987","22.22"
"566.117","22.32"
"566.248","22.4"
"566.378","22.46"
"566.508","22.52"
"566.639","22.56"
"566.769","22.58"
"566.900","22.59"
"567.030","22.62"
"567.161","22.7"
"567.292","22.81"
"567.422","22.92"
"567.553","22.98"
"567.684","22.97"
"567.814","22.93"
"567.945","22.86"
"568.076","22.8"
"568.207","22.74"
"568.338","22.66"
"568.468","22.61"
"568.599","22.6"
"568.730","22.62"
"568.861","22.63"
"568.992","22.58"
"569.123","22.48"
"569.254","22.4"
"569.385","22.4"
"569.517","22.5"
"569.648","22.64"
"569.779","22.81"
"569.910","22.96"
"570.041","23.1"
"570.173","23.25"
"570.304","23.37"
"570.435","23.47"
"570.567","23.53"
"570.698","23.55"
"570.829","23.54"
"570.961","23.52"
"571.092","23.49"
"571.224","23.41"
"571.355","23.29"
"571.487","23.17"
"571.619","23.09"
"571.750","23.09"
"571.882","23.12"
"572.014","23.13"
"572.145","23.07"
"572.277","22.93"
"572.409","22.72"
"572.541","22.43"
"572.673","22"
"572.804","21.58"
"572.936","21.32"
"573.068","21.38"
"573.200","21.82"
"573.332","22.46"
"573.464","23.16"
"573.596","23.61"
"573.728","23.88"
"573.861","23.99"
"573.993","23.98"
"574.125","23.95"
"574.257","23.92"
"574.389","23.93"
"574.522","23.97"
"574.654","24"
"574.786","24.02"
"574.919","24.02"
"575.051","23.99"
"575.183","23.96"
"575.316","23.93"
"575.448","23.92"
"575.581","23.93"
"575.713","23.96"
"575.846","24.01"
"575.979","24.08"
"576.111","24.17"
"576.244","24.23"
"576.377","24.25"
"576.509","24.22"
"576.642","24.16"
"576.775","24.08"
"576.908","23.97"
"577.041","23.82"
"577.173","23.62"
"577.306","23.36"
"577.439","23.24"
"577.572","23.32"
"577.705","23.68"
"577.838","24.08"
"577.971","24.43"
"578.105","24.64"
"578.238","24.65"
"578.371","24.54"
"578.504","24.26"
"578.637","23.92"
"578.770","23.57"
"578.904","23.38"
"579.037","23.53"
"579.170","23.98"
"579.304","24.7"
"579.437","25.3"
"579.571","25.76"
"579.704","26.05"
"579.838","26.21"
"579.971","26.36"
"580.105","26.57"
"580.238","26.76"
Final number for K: 0.23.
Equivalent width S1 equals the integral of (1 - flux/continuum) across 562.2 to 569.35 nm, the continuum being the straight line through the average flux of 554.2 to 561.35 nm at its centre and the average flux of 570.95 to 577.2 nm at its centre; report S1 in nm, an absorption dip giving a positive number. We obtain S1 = 0.47 nm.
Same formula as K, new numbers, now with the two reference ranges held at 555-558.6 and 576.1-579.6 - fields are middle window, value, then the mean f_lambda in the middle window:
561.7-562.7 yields 0.35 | 16.4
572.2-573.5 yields 0.07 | 22.2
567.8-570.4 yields 0.02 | 22.8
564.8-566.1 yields 0.05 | 21.9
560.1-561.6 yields 0.27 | 17.6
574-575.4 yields -0.01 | 24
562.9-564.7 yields 0.19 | 19.2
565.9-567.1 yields 0.03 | 22.5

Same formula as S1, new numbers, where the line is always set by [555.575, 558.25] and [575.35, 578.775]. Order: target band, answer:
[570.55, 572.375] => 0.02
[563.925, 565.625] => 0.08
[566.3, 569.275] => 0.06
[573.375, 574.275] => 0.00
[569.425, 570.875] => 0.01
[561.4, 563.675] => 0.72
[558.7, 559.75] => 0.01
